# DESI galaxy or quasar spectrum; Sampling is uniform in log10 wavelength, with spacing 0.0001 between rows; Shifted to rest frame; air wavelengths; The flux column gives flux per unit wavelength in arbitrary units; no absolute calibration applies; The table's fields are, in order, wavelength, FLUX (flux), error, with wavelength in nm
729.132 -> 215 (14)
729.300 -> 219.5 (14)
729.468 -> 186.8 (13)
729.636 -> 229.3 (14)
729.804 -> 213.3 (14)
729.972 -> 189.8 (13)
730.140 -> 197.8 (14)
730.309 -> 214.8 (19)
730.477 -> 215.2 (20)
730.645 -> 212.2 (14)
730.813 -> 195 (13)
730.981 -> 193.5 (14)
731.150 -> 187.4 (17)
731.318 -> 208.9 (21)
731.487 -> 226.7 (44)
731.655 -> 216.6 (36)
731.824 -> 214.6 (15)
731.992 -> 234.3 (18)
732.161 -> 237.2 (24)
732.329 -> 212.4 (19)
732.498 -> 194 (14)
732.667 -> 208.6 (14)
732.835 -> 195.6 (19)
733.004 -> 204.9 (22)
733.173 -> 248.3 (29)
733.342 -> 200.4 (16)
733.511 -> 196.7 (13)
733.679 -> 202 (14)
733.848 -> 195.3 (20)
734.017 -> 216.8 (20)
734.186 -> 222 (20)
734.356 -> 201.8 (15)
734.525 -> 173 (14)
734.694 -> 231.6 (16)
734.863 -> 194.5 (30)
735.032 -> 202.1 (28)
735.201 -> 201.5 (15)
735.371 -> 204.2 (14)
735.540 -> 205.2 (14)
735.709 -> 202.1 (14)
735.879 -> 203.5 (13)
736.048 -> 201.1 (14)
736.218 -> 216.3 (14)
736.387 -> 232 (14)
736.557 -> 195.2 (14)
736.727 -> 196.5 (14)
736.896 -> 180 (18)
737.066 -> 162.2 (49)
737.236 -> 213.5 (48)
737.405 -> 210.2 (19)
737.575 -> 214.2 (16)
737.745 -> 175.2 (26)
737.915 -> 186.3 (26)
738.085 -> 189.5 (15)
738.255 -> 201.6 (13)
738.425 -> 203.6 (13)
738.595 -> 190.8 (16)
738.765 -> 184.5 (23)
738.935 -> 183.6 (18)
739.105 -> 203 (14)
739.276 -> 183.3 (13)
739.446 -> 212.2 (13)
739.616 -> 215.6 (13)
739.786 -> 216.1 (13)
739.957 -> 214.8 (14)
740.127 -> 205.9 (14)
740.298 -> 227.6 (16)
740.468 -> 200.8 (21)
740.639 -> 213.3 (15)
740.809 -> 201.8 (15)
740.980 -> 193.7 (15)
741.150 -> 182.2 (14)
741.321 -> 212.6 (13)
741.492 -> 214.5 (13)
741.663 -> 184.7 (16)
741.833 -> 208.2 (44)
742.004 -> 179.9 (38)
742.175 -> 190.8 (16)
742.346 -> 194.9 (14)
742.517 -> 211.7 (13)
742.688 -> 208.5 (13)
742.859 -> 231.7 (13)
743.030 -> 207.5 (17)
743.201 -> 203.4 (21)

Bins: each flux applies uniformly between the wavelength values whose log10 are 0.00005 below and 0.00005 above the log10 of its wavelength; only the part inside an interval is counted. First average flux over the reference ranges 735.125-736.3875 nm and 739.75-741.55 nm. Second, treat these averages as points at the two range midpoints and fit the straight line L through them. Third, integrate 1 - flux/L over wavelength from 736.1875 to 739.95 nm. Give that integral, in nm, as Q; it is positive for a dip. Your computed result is 0.15 nm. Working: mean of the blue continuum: 207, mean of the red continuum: 207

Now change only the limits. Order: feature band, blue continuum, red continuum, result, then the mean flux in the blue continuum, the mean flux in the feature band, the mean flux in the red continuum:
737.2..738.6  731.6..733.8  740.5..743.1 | 0.06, 212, 198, 202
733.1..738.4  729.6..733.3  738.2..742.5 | 0.10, 211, 202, 201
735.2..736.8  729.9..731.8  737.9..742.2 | -0.03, 206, 206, 200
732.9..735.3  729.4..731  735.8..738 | -0.06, 205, 206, 199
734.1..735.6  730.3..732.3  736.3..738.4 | 0.00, 213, 204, 197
